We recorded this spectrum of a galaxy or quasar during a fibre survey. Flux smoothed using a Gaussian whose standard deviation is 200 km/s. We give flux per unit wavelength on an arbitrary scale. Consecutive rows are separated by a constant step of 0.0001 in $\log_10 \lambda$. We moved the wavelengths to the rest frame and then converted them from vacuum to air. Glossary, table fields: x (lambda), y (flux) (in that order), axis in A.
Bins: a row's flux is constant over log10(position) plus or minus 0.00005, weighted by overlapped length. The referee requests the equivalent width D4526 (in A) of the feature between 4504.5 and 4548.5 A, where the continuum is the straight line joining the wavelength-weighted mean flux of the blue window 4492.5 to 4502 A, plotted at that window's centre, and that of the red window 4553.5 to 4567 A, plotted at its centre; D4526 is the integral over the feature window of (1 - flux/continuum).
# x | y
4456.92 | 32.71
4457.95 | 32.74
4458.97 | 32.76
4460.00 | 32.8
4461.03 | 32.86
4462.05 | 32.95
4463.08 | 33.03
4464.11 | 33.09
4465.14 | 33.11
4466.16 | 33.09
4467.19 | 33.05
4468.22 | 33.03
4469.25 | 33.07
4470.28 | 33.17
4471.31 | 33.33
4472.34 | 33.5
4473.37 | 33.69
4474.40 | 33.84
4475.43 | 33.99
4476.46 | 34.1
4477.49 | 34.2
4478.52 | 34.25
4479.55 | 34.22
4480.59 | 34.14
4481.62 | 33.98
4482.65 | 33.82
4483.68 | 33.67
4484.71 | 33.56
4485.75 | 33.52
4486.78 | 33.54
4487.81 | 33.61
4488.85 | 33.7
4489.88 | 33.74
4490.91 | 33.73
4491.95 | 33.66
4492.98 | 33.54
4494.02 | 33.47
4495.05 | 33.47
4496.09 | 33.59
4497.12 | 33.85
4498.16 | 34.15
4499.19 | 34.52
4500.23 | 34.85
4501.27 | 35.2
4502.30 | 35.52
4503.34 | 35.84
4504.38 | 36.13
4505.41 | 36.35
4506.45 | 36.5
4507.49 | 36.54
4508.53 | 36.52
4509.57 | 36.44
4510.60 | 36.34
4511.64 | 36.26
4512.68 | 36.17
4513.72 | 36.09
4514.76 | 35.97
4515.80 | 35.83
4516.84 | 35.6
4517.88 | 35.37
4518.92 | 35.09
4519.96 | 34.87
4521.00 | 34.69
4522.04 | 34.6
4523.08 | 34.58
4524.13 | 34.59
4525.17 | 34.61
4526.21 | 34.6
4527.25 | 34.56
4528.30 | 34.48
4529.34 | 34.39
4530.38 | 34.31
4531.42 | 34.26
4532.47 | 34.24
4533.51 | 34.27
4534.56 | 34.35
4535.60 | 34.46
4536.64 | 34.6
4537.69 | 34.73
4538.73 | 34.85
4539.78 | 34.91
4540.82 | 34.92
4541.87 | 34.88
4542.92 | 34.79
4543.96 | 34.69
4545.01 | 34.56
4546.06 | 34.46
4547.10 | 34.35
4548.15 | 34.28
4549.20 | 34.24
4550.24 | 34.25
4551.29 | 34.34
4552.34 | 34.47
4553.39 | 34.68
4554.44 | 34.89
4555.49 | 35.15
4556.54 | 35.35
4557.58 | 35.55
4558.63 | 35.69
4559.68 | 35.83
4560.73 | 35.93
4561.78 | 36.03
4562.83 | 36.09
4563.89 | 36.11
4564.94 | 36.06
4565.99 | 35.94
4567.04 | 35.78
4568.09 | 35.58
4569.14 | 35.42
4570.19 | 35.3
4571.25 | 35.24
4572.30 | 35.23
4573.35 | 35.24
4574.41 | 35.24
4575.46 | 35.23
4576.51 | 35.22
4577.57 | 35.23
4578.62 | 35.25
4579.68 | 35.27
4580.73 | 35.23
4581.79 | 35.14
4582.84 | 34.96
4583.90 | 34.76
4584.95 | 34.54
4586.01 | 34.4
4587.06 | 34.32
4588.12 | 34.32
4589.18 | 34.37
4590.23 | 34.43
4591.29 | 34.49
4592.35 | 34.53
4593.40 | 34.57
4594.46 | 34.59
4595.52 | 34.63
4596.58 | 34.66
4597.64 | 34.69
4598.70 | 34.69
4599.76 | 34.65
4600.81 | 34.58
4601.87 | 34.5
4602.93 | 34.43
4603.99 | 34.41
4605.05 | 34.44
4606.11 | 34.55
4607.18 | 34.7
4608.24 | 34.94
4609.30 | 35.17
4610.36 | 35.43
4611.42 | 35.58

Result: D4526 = -0.3 A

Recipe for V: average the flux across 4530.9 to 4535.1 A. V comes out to 34.3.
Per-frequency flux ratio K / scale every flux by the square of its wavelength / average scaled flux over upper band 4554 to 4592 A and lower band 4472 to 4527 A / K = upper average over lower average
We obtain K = 1.05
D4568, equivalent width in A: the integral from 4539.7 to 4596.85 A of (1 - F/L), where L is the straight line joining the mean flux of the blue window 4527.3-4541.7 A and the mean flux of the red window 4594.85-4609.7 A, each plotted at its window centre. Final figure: -0.7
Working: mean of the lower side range 34.5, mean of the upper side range 34.6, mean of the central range 35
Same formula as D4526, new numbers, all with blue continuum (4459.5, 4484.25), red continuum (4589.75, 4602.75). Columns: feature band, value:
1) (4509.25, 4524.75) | -0.7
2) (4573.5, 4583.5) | -0.2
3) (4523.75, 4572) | -1.1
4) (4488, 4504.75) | -0.3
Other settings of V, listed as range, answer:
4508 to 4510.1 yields 36.6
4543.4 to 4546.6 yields 34.6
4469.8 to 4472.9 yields 33.3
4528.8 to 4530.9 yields 34.5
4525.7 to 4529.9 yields 34.5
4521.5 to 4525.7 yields 34.6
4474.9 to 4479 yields 34.2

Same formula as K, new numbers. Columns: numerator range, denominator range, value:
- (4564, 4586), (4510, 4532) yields 1.03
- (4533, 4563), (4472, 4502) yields 1.06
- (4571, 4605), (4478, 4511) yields 1.05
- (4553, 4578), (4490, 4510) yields 1.05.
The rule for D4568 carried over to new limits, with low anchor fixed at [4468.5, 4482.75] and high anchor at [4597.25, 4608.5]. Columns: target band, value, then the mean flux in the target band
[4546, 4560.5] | -0.2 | 34.9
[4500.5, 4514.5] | -0.9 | 36.1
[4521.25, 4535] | -0.1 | 34.4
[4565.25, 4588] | -0.5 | 35.2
